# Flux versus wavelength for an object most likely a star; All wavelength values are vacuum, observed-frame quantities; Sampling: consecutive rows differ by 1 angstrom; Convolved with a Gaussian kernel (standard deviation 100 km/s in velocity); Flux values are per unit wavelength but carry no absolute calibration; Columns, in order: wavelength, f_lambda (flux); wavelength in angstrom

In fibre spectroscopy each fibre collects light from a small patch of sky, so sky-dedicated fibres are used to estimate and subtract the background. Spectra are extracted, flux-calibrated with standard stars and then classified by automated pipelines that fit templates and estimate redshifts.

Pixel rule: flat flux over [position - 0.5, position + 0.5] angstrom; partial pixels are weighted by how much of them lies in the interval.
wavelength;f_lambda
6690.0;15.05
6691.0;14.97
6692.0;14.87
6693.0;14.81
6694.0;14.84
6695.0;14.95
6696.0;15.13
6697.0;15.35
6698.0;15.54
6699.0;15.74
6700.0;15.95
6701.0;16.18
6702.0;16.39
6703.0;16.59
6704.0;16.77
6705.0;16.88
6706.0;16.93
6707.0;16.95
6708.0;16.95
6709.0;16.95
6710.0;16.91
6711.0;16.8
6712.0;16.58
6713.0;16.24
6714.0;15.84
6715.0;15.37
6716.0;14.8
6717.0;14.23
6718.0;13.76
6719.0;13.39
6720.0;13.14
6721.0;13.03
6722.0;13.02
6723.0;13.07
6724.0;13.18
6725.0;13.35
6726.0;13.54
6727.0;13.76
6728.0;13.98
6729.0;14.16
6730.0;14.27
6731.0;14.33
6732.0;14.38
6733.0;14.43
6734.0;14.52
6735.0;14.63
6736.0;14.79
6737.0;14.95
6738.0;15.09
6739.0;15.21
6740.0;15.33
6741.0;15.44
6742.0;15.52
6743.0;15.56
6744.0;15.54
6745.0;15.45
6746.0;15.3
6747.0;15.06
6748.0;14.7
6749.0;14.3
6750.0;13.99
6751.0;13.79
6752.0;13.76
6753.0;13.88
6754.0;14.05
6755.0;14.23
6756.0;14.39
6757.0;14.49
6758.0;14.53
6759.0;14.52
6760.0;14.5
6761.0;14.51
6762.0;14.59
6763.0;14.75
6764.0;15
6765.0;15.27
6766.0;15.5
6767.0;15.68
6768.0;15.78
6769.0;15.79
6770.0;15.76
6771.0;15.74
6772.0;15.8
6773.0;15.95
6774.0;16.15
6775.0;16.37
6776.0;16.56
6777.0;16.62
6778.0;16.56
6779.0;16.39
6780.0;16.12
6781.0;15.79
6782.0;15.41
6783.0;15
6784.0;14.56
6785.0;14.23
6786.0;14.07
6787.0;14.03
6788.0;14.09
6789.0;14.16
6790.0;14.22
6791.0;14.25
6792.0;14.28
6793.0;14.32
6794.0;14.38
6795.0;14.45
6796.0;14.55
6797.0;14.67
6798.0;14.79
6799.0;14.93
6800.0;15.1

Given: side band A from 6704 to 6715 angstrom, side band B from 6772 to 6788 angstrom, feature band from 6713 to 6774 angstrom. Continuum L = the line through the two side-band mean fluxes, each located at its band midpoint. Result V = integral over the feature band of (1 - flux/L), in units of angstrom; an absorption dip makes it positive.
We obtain 5.6 angstrom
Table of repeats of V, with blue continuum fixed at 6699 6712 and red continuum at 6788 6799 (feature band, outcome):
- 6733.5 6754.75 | 1.18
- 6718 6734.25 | 2.43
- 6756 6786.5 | -0.83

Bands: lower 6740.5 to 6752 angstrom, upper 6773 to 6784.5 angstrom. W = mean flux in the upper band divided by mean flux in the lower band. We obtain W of 1.1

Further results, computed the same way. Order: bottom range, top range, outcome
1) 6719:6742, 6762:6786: 1.10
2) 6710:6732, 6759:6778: 1.09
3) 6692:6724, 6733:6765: 0.96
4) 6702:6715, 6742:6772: 0.89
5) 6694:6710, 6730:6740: 0.91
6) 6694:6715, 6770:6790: 0.95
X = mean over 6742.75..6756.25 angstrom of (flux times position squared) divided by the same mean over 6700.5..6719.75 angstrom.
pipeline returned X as 0.92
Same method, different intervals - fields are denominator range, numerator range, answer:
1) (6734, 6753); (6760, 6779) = 1.06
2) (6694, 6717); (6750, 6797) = 0.95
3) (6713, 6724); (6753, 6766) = 1.05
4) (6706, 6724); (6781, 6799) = 0.98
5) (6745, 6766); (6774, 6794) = 1.05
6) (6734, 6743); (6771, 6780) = 1.09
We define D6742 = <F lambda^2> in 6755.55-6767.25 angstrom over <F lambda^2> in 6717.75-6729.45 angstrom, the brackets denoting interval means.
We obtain 1.11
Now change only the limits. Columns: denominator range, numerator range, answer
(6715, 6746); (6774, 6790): 1.08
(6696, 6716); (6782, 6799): 0.91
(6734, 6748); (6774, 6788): 1.03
